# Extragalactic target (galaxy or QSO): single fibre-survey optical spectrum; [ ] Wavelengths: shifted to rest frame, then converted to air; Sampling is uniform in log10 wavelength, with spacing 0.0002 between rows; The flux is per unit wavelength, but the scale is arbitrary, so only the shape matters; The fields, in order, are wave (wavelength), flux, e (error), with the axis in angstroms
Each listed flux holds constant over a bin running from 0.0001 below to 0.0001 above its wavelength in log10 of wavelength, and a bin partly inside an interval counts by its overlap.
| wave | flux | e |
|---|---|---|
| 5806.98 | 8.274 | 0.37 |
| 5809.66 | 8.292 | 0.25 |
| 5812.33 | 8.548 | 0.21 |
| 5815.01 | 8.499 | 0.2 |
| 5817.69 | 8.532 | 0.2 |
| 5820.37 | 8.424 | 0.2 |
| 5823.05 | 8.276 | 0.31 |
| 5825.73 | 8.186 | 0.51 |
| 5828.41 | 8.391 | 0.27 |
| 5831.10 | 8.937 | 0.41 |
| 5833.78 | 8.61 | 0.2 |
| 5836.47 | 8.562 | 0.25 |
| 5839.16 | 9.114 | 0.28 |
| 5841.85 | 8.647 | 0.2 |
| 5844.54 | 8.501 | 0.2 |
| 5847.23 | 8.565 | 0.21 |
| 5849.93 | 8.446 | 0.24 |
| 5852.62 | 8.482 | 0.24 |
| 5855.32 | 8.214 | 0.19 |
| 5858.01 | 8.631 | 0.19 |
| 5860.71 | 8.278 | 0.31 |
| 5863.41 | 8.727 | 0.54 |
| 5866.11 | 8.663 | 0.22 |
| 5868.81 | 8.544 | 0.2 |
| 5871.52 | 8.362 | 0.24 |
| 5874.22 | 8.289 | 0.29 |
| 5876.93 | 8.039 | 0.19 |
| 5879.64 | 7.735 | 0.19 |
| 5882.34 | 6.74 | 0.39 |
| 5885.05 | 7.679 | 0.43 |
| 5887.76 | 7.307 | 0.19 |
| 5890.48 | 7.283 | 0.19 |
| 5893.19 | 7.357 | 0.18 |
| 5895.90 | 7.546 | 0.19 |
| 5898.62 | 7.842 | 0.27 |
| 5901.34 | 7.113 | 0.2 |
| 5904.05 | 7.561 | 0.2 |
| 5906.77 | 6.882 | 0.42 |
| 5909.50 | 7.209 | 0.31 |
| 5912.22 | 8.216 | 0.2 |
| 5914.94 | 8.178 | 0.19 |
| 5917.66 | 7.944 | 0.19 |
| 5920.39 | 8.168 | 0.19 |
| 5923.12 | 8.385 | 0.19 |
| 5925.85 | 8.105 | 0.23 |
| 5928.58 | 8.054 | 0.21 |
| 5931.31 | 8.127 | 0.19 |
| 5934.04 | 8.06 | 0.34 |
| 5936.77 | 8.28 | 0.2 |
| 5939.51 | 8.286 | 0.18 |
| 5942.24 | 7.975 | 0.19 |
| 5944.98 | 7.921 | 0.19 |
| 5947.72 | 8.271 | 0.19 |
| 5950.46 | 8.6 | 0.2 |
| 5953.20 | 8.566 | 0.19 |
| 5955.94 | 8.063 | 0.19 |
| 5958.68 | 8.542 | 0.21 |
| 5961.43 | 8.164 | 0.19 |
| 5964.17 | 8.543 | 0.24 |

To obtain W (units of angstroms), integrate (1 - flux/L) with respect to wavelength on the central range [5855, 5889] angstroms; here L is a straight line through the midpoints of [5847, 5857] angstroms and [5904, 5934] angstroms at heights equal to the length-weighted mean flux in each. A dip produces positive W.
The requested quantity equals 0.7 angstroms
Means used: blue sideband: 8.42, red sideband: 7.91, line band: 8.09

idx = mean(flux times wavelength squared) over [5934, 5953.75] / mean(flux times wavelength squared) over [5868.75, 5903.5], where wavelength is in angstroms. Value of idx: 1.1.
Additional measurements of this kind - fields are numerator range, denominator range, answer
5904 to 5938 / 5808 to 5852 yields 0.96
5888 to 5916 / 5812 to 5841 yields 0.90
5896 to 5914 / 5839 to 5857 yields 0.90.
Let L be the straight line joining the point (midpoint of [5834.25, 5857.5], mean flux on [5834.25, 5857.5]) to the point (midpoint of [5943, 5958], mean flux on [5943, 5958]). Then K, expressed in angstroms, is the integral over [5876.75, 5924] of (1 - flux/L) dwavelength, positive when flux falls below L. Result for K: 4.6 angstroms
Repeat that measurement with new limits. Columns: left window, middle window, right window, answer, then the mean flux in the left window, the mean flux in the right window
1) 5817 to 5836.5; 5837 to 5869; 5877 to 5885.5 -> -2.3 angstroms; 8.49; 7.46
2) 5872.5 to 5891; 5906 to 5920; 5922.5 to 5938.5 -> 0.4 angstroms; 7.61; 8.16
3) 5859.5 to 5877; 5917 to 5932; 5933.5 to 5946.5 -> 0.1 angstroms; 8.44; 8.11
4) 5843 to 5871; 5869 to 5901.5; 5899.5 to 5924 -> 1.8 angstroms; 8.5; 7.73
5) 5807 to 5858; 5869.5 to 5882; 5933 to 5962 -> 0.6 angstroms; 8.51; 8.25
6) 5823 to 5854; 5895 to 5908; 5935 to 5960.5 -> 1.6 angstroms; 8.57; 8.27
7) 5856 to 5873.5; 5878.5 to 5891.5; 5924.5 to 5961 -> 1.7 angstroms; 8.52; 8.22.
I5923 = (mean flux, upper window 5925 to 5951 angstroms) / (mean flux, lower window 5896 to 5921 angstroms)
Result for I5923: 1.07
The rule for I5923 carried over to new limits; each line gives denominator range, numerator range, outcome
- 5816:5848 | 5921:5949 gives 0.95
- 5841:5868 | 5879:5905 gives 0.87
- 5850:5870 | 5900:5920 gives 0.90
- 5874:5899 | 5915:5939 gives 1.08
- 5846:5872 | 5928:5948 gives 0.96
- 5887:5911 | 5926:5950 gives 1.11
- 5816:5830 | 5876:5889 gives 0.89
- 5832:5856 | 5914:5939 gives 0.95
